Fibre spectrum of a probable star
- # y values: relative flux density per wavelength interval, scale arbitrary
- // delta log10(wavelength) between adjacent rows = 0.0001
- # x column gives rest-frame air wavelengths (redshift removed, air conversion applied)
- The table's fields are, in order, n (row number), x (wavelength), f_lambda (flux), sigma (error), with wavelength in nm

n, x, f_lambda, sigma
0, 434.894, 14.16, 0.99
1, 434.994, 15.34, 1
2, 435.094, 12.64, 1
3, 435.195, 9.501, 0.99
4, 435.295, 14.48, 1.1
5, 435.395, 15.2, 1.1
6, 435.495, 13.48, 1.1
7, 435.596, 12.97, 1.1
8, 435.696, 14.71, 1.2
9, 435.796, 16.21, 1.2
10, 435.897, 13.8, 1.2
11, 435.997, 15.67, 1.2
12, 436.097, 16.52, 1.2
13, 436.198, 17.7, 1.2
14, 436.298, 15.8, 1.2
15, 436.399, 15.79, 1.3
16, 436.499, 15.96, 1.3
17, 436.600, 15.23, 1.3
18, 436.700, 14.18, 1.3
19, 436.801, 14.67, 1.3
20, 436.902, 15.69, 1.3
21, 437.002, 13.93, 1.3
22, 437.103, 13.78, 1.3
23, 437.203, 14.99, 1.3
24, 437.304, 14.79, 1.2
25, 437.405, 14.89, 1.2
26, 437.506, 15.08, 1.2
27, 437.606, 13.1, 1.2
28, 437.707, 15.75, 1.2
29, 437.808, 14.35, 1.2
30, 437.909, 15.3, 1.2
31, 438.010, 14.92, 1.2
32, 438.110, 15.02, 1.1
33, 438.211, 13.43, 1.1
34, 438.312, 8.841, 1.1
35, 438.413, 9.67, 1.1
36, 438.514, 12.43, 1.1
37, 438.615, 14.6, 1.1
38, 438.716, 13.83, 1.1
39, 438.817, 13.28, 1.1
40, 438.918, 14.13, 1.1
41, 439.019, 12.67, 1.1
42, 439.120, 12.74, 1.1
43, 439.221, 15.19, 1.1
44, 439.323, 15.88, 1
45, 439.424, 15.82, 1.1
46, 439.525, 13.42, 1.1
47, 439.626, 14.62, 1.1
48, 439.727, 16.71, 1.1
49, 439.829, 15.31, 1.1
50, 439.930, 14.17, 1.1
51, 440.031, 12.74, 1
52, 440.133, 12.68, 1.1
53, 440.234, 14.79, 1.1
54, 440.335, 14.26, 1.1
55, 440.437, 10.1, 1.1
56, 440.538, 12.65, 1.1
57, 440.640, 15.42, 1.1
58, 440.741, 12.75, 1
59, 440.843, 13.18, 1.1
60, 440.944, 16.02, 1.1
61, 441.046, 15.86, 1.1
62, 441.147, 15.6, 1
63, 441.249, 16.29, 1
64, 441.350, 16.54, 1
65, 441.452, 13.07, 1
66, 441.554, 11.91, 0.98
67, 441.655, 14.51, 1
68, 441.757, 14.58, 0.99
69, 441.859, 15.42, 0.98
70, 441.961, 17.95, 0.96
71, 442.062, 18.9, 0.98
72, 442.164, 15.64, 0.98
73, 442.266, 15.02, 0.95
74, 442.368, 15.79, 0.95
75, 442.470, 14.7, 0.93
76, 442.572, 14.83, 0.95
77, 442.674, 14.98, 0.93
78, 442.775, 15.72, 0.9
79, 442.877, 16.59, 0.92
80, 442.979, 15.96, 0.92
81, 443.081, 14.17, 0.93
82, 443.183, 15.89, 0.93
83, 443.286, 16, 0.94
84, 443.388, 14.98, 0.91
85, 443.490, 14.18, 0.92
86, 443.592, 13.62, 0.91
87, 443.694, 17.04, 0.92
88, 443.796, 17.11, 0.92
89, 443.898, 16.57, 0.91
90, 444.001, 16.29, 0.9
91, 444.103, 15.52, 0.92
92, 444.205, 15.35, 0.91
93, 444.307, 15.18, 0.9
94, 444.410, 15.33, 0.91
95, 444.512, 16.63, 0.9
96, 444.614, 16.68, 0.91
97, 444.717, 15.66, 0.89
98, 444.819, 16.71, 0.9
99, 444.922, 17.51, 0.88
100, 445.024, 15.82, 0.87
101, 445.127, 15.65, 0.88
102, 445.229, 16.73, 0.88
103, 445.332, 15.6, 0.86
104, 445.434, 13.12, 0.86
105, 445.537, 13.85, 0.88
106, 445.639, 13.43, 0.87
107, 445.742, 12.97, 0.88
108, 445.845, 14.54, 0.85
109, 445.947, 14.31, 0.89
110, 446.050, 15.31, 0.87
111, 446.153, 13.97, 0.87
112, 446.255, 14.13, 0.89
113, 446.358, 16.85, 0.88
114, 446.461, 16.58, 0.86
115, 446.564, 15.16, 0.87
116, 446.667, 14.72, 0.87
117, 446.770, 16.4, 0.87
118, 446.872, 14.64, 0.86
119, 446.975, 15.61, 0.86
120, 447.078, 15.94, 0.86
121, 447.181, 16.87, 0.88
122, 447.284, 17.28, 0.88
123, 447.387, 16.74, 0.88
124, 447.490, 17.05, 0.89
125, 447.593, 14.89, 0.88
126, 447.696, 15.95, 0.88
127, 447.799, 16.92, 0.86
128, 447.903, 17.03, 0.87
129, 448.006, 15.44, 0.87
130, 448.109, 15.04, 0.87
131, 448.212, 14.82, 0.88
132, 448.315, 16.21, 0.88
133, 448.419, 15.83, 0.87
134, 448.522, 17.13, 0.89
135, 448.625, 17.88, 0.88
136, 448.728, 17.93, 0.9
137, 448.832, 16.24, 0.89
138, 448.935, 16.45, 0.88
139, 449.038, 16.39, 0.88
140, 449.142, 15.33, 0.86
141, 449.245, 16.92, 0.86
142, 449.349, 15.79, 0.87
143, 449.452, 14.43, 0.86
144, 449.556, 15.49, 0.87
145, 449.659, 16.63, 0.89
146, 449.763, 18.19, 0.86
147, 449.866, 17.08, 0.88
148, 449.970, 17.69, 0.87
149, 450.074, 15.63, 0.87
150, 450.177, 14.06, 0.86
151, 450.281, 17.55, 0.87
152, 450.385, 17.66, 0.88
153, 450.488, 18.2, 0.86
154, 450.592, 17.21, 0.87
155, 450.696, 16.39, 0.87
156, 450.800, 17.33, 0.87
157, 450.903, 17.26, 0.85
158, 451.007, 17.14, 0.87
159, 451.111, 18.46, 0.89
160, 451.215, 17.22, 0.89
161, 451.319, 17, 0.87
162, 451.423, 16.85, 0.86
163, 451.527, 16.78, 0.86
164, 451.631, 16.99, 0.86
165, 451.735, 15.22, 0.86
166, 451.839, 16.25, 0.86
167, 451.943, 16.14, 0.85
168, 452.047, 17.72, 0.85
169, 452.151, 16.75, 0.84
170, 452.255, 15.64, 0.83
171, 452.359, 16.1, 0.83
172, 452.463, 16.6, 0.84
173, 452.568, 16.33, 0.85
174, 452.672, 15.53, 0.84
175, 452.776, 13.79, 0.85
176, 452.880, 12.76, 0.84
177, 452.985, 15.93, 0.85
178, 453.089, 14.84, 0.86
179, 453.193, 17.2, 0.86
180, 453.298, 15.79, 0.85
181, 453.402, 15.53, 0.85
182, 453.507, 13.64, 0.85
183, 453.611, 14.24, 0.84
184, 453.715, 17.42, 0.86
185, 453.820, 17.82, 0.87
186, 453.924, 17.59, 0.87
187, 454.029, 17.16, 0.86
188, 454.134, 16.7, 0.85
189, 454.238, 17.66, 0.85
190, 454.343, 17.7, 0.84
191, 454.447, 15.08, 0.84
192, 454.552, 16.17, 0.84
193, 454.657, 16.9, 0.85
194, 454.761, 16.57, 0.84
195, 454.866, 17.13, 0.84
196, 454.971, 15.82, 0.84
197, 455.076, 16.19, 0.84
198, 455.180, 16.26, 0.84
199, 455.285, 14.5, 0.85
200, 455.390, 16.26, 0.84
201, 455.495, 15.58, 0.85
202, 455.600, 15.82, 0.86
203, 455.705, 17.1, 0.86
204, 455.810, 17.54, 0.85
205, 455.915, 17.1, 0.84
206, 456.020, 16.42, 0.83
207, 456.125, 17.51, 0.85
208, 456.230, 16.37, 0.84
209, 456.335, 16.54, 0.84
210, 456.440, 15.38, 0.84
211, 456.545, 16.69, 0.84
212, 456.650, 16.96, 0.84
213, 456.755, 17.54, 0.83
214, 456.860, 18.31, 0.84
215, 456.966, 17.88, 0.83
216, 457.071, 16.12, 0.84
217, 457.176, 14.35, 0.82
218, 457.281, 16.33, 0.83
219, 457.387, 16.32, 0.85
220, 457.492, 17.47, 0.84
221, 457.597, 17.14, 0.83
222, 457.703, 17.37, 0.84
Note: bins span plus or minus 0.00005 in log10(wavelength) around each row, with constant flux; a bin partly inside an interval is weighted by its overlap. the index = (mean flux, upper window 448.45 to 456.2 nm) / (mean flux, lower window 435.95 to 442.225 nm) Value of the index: 1.13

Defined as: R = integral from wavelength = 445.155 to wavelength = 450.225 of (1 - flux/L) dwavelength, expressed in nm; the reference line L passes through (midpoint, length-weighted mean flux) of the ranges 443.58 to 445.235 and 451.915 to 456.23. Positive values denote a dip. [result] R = 0.12 nm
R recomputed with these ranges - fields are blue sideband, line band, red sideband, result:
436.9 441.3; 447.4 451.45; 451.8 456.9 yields -0.259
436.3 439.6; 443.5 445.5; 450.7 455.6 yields -0.100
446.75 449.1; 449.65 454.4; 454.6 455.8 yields -0.072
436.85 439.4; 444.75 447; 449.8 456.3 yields 0.011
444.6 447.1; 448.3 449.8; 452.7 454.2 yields -0.095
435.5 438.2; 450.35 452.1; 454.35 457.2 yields -0.099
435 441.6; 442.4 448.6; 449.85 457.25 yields -0.125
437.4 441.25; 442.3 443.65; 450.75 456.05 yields -0.054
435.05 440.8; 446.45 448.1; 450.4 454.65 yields -0.045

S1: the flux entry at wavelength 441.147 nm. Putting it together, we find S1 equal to 15.6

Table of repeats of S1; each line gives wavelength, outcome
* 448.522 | 17.13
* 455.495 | 15.58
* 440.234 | 14.79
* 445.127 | 15.65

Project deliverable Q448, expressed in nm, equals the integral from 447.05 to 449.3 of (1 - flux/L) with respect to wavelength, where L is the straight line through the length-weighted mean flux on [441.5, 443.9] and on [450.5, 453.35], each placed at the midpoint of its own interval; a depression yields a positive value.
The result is -0.05 nm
